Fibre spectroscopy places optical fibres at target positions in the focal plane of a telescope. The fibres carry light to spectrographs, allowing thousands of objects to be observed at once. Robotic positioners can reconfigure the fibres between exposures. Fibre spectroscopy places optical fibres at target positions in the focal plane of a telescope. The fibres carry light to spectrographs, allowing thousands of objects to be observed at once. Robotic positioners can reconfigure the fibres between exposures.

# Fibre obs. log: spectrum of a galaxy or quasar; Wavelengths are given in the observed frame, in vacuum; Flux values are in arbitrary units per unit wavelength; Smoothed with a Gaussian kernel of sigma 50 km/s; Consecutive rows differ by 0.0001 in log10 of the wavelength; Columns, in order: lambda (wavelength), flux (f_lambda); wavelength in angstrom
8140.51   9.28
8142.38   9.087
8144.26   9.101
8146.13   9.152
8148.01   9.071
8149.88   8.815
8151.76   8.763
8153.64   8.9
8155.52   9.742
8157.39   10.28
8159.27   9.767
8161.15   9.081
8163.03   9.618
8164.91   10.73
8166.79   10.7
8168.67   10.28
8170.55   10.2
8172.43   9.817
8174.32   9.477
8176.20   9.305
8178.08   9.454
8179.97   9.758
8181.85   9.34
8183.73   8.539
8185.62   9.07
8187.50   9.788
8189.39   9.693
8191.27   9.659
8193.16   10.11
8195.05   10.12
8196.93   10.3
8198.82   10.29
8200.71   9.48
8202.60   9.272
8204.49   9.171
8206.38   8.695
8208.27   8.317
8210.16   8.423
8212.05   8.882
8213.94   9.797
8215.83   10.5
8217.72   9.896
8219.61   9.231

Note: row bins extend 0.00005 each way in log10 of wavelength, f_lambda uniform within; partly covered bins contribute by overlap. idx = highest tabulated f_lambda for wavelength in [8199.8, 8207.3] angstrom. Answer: 9.48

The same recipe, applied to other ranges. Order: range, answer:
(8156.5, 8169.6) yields 10.73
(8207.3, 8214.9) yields 9.797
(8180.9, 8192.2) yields 9.788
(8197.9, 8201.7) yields 10.29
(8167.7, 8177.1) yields 10.28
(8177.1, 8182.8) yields 9.758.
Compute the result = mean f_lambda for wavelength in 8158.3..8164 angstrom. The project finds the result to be 9.49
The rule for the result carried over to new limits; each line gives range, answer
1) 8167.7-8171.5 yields 10.3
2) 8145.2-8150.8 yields 9.02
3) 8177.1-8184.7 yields 9.27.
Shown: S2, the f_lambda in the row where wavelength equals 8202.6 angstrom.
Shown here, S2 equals 9.272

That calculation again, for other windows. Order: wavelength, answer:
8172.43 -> 9.817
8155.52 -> 9.742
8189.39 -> 9.693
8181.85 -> 9.34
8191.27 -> 9.659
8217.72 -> 9.896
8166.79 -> 10.7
